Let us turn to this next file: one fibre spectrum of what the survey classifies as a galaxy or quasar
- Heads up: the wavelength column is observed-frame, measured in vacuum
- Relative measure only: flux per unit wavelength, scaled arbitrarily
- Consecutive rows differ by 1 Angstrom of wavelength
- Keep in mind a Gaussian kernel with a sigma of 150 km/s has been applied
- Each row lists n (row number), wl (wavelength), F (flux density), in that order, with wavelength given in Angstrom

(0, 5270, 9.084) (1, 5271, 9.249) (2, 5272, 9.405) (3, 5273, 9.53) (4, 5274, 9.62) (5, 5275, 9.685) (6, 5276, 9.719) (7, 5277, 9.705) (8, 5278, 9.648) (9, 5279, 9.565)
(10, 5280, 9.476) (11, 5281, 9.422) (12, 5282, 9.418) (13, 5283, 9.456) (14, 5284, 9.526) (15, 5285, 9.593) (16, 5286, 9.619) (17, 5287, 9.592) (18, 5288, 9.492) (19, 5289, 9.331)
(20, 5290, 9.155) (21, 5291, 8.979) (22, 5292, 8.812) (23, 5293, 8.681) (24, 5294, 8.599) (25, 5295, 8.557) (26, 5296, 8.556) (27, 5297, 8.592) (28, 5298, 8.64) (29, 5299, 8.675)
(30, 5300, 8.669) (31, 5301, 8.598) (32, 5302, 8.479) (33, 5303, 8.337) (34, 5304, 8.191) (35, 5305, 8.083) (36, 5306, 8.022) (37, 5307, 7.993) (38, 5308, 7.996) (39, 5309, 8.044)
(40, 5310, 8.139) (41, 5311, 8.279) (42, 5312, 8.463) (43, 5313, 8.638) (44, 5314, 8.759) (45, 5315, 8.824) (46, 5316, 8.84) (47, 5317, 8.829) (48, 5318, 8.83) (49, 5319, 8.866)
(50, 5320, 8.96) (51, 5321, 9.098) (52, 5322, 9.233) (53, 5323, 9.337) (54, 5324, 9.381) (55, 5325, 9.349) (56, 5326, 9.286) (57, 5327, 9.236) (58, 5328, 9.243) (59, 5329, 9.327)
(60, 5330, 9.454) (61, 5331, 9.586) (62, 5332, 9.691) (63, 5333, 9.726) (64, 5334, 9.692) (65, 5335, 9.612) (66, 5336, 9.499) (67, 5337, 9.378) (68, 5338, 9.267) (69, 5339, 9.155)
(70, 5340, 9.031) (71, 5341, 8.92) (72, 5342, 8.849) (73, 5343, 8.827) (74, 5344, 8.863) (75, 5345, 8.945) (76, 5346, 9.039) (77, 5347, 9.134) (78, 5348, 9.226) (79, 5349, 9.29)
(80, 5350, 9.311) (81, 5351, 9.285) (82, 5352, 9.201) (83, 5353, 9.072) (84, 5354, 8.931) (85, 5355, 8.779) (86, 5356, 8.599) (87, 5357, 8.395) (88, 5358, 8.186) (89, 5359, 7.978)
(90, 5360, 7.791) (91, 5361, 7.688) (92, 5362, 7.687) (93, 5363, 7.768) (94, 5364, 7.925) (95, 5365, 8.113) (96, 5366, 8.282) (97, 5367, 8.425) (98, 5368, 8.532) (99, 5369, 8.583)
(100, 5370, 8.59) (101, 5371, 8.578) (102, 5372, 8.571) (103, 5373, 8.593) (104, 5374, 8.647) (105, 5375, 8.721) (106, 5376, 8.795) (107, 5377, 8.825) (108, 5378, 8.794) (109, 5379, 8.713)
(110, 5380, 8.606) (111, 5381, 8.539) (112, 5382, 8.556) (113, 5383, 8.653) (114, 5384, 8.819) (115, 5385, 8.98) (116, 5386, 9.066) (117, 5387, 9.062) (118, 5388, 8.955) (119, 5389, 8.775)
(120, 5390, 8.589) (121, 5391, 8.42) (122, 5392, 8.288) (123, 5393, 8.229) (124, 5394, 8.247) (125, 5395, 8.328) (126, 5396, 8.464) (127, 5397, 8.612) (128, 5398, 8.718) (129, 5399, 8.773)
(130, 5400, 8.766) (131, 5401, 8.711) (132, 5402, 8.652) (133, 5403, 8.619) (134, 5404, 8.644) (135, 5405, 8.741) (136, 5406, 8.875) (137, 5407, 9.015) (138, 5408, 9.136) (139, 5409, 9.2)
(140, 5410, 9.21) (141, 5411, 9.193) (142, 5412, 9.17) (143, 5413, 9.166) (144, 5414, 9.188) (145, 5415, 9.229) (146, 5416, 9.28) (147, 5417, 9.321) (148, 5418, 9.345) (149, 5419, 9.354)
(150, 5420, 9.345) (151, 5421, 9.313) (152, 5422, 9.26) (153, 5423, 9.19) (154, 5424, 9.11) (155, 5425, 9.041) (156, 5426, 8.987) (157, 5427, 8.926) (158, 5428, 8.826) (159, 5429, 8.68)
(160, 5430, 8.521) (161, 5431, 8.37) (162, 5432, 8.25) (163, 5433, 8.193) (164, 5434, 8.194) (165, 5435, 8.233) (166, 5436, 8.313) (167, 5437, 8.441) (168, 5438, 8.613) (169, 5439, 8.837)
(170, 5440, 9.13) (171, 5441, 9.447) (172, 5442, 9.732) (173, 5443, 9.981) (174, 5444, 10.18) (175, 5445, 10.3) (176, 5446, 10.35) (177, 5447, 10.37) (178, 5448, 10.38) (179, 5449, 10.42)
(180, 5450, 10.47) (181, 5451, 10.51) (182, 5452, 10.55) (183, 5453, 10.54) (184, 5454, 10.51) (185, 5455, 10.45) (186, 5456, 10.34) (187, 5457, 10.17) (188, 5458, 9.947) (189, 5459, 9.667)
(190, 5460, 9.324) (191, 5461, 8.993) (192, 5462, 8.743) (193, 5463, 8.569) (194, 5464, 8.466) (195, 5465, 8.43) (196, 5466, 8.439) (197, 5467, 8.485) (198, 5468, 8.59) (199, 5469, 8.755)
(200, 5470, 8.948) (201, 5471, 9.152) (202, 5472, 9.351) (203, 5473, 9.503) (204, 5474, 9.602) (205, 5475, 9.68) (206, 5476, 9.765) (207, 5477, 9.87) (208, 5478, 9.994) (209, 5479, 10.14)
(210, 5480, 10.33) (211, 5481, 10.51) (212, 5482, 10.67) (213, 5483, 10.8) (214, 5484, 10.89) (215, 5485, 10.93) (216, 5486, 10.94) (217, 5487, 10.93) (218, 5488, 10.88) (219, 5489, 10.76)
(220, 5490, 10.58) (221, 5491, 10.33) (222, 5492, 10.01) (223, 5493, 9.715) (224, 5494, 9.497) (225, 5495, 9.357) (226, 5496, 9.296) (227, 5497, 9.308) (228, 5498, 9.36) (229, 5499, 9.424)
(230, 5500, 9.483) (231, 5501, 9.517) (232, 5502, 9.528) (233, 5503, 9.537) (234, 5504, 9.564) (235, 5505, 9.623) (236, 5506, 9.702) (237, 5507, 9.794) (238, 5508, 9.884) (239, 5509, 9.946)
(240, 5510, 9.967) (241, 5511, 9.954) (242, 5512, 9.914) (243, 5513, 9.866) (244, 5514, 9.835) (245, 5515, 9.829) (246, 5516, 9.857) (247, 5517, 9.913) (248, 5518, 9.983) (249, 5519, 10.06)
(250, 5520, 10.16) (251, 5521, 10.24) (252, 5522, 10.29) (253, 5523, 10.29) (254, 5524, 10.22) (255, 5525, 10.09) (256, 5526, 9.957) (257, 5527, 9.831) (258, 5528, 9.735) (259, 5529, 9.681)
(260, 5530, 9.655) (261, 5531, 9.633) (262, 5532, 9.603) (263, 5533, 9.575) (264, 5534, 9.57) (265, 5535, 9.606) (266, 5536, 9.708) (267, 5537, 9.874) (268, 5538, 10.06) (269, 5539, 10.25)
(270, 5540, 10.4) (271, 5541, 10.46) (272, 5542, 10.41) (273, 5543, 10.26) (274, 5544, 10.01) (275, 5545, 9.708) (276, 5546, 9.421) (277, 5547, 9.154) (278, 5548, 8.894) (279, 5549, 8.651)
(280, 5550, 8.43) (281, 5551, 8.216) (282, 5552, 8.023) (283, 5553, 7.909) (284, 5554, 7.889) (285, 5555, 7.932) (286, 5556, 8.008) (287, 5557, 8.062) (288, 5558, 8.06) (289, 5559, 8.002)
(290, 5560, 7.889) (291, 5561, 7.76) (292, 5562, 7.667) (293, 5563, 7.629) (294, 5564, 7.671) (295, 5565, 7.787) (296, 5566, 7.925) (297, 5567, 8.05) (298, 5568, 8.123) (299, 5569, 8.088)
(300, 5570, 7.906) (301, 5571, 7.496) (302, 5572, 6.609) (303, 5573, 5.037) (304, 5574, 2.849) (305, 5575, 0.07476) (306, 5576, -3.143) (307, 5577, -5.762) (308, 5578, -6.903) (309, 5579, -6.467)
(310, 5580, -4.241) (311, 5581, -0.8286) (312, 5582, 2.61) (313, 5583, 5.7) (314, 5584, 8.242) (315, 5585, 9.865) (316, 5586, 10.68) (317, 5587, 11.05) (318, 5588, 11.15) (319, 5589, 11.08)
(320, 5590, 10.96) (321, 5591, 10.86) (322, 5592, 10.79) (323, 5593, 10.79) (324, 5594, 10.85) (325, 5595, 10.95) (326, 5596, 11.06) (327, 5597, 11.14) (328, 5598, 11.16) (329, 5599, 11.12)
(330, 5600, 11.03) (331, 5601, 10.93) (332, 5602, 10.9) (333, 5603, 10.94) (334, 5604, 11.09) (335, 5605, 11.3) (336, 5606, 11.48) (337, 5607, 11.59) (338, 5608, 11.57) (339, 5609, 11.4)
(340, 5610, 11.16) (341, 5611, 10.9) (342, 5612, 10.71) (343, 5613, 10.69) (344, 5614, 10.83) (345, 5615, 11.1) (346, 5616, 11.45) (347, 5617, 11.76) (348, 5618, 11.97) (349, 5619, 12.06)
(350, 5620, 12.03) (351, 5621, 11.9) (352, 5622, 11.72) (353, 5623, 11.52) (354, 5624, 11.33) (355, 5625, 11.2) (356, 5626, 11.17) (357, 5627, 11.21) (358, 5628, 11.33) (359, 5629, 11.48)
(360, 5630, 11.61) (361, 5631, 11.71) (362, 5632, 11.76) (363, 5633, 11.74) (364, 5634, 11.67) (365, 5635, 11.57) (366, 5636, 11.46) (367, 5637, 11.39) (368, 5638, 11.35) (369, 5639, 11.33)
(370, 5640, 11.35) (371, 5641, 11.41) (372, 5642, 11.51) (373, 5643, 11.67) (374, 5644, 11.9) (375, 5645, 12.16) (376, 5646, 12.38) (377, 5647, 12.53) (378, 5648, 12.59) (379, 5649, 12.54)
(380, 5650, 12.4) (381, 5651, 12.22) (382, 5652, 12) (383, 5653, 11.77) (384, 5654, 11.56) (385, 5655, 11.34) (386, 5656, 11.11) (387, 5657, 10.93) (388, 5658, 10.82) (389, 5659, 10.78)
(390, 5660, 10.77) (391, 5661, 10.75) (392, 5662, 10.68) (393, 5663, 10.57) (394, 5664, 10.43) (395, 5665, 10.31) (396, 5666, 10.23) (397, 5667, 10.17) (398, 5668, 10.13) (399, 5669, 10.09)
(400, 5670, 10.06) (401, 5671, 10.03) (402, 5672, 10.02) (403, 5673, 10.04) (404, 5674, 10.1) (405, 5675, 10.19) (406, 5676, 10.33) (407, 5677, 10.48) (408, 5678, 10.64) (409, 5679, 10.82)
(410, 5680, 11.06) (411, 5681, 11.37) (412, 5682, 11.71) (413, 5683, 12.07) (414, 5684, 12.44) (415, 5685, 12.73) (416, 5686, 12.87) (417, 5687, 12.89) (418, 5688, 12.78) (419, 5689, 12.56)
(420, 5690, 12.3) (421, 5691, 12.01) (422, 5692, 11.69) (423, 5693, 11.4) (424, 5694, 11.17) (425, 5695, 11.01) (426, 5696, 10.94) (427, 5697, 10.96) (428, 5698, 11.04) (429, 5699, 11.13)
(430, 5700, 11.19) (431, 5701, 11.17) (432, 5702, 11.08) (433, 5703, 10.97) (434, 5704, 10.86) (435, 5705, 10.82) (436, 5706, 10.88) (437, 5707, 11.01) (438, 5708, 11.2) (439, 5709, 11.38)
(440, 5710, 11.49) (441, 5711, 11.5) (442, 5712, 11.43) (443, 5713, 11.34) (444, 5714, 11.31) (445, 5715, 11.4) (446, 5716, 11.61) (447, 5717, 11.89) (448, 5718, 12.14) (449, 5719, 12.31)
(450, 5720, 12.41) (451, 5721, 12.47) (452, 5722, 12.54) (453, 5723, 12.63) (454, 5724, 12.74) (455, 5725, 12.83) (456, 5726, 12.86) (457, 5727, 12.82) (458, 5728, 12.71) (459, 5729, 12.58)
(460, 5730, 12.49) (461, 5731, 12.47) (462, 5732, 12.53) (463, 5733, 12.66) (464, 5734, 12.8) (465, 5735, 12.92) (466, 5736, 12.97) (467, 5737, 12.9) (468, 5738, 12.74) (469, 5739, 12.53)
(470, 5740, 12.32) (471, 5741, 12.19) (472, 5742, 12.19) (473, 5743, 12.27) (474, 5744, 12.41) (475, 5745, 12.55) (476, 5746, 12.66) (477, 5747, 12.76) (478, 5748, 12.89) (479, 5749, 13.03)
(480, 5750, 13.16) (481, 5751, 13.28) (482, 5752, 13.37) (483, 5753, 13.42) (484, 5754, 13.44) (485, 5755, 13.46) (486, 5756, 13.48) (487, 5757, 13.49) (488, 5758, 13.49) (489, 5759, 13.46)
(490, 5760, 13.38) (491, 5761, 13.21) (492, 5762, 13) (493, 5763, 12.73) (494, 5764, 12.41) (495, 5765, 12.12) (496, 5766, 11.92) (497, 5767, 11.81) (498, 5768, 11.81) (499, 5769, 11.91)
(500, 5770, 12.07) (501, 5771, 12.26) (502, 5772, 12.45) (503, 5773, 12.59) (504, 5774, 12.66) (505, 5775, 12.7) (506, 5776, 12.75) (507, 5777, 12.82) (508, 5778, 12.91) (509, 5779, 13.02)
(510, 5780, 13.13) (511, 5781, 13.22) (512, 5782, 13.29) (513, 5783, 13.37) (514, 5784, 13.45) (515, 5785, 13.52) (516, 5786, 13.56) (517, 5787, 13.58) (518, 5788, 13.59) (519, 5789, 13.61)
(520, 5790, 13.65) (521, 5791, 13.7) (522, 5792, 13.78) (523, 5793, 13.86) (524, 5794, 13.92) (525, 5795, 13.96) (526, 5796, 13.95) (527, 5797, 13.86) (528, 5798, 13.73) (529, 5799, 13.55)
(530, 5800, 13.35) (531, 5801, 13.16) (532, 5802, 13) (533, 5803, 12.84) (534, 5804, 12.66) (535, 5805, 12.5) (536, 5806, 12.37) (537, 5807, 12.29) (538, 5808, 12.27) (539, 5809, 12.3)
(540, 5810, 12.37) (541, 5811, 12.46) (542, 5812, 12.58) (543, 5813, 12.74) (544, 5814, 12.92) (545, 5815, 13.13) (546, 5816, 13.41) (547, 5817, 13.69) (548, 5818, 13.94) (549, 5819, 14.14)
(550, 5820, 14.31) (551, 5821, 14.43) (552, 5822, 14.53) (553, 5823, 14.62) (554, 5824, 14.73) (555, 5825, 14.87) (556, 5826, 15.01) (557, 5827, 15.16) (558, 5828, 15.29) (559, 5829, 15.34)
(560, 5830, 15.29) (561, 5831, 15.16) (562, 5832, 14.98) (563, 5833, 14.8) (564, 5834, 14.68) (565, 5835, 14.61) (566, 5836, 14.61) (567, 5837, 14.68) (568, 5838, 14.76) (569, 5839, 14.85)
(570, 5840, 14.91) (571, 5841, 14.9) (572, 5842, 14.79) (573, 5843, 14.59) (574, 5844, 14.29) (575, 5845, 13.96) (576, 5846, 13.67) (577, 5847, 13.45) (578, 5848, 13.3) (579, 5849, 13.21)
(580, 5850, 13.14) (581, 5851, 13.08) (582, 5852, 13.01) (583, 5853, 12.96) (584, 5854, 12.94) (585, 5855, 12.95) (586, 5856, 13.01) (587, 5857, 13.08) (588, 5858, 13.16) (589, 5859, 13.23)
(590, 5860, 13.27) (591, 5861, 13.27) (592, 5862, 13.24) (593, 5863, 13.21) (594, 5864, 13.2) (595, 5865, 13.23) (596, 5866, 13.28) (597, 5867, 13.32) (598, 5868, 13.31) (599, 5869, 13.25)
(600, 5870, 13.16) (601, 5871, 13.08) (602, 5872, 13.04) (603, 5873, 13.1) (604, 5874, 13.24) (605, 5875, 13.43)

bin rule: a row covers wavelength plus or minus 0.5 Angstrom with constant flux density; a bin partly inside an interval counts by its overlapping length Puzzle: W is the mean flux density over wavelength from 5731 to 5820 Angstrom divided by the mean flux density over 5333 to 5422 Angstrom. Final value 1.47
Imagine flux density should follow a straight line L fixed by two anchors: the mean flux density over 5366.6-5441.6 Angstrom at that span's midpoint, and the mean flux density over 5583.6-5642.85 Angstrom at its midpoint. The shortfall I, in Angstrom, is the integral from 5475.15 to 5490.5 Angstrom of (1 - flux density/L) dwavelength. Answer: -1.3 Angstrom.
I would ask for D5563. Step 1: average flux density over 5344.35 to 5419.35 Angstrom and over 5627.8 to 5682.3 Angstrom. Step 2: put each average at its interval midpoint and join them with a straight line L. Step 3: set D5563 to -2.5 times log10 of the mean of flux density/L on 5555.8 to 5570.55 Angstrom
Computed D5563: 0.29 mag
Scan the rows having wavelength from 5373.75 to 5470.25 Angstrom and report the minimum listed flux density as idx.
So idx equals 8.193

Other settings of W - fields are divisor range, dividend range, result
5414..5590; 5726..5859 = 1.52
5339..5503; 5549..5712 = 1.08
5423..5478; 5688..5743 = 1.28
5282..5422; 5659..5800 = 1.38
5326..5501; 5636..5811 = 1.32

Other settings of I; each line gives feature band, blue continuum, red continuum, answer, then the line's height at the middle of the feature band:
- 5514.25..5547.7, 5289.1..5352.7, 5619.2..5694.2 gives 1.73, 10.5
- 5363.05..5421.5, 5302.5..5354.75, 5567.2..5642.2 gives 1.63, 9.02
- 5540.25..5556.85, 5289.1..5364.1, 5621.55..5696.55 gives 2.43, 10.5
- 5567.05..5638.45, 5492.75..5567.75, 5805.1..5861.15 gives 9.88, 10.4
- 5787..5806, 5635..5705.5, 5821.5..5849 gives 0.53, 13.8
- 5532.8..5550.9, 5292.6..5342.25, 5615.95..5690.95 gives 1.53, 10.6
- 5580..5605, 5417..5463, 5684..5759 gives 3.30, 10.9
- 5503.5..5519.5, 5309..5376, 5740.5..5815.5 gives 0.91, 10.4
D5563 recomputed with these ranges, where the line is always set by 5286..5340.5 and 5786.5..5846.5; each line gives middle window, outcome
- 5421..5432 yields 0.133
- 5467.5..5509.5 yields 0.083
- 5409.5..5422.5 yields 0.077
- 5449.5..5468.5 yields 0.090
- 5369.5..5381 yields 0.103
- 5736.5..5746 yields 0.059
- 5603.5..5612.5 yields 0.056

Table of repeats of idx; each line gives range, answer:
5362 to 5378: 7.687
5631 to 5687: 10.02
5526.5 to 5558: 7.889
